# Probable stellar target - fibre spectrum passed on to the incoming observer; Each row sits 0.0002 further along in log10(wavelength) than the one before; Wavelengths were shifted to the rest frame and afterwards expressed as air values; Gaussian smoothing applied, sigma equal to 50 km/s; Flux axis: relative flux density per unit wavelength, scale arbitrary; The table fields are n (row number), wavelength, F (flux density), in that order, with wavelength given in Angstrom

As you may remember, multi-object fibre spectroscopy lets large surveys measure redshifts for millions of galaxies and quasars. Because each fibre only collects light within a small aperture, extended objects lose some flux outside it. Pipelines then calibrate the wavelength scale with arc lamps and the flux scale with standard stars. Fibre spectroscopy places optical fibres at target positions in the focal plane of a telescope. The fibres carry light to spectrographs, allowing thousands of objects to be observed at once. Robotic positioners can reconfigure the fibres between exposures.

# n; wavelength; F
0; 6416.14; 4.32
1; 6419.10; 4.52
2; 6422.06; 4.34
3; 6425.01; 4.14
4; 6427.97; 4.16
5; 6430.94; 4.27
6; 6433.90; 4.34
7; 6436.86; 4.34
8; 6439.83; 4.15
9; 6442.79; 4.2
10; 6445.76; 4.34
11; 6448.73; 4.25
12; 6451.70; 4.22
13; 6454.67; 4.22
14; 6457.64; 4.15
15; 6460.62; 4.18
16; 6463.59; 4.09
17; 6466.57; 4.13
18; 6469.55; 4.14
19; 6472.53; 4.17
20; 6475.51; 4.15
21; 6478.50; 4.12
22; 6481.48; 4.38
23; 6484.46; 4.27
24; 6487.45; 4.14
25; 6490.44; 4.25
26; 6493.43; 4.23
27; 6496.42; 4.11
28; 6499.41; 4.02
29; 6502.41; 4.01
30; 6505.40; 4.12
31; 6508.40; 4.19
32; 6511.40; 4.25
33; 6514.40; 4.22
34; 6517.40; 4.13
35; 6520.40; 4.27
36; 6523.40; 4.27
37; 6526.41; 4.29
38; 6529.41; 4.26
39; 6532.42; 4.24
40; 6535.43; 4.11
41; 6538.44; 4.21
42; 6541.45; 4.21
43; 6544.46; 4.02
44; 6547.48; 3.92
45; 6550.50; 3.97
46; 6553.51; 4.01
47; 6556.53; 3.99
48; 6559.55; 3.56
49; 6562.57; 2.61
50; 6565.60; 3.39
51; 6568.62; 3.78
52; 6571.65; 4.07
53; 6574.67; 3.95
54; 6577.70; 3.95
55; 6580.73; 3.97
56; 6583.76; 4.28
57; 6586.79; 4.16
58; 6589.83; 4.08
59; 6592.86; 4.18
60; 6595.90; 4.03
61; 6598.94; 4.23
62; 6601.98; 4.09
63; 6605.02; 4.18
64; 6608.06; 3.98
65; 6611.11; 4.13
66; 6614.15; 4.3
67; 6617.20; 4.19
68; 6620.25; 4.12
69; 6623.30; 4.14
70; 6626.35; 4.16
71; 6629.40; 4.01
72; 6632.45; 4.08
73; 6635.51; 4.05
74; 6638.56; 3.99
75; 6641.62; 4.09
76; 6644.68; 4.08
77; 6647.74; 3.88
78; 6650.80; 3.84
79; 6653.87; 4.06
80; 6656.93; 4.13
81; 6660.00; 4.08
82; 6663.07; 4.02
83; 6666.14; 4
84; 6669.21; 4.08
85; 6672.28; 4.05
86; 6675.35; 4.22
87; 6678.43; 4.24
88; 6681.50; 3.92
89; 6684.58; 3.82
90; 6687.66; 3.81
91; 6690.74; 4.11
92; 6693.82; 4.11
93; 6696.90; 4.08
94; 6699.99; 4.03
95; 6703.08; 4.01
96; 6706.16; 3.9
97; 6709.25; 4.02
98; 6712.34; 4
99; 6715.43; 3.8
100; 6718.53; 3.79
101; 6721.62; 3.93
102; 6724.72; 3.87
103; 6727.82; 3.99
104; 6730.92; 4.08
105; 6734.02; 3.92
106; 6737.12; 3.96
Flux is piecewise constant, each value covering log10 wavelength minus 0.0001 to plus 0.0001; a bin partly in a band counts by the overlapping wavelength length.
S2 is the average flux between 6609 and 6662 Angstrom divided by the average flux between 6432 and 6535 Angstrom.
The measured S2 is 0.97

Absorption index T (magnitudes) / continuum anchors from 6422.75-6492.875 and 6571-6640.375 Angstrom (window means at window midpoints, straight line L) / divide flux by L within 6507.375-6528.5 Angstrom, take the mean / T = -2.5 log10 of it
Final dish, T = -0.02 mag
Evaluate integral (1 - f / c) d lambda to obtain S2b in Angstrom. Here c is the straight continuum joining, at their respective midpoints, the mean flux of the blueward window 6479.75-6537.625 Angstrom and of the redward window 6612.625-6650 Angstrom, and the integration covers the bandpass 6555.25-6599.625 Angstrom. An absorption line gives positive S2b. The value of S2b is 2.8 Angstrom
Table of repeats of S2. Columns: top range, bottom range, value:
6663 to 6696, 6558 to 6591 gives 1.06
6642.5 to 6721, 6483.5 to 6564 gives 0.98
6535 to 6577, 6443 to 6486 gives 0.91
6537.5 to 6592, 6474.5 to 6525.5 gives 0.93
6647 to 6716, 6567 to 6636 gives 0.98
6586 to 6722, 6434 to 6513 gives 0.97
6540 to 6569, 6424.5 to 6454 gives 0.88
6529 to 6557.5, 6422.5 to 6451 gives 0.96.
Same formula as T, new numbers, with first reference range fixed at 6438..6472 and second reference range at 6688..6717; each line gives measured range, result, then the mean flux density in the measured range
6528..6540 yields -0.02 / 4.2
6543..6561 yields 0.05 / 3.91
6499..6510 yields 0.02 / 4.09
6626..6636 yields 0.00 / 4.07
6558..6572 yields 0.19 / 3.43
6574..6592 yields 0.00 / 4.08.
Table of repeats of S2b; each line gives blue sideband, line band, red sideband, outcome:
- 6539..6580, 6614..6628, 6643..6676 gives -0.8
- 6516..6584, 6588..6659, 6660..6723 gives -1.8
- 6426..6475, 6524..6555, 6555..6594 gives -1.4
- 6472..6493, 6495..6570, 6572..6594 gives 2.6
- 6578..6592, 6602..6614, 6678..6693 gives -0.1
